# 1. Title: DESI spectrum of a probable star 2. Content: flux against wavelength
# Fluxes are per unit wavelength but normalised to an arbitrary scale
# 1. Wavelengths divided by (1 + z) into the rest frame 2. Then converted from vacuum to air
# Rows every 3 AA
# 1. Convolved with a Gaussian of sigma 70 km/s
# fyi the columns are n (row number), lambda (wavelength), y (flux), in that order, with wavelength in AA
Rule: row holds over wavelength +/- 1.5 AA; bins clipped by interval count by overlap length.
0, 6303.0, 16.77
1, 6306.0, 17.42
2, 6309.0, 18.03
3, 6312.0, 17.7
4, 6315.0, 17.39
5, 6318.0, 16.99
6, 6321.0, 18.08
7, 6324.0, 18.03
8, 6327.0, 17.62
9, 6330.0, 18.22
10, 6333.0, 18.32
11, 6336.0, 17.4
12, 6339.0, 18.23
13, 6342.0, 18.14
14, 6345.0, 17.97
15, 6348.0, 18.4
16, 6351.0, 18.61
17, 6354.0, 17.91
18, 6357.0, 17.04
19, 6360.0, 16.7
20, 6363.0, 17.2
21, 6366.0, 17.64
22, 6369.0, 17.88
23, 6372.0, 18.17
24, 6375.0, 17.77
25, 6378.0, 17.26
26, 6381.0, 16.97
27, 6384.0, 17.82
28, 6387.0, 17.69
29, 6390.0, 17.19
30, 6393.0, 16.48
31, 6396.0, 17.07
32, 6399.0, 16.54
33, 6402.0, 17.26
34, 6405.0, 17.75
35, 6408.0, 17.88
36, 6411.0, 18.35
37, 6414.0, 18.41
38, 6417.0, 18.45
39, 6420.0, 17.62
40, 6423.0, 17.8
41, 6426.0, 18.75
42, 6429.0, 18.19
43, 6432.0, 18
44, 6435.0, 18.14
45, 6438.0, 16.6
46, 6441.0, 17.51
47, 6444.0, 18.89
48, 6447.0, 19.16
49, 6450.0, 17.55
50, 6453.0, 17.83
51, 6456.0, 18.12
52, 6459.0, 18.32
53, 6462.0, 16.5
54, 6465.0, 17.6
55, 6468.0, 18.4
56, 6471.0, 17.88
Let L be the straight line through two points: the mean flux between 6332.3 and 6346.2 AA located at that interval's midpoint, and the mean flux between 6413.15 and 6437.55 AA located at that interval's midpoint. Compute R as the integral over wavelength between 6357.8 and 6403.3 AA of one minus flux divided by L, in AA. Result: 1.9 AA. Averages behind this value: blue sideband 18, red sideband 18.1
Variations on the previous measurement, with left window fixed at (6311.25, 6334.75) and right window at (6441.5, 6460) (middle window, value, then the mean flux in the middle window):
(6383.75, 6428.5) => 1.1 AA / 17.7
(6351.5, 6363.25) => 0.4 AA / 17.3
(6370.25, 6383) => 0.3 AA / 17.6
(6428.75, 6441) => 0.4 AA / 17.7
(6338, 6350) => -0.2 AA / 18.2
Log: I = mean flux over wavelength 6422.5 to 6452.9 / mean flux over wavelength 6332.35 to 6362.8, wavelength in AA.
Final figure 1.0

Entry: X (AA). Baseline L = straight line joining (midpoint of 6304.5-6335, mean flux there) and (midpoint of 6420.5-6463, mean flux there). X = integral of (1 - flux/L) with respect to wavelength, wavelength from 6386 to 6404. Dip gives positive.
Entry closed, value 0.9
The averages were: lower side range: 17.8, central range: 17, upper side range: 18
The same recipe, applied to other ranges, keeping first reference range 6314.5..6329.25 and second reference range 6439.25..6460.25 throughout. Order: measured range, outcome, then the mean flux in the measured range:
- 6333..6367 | 0.0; 17.8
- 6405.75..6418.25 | -0.1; 18.2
